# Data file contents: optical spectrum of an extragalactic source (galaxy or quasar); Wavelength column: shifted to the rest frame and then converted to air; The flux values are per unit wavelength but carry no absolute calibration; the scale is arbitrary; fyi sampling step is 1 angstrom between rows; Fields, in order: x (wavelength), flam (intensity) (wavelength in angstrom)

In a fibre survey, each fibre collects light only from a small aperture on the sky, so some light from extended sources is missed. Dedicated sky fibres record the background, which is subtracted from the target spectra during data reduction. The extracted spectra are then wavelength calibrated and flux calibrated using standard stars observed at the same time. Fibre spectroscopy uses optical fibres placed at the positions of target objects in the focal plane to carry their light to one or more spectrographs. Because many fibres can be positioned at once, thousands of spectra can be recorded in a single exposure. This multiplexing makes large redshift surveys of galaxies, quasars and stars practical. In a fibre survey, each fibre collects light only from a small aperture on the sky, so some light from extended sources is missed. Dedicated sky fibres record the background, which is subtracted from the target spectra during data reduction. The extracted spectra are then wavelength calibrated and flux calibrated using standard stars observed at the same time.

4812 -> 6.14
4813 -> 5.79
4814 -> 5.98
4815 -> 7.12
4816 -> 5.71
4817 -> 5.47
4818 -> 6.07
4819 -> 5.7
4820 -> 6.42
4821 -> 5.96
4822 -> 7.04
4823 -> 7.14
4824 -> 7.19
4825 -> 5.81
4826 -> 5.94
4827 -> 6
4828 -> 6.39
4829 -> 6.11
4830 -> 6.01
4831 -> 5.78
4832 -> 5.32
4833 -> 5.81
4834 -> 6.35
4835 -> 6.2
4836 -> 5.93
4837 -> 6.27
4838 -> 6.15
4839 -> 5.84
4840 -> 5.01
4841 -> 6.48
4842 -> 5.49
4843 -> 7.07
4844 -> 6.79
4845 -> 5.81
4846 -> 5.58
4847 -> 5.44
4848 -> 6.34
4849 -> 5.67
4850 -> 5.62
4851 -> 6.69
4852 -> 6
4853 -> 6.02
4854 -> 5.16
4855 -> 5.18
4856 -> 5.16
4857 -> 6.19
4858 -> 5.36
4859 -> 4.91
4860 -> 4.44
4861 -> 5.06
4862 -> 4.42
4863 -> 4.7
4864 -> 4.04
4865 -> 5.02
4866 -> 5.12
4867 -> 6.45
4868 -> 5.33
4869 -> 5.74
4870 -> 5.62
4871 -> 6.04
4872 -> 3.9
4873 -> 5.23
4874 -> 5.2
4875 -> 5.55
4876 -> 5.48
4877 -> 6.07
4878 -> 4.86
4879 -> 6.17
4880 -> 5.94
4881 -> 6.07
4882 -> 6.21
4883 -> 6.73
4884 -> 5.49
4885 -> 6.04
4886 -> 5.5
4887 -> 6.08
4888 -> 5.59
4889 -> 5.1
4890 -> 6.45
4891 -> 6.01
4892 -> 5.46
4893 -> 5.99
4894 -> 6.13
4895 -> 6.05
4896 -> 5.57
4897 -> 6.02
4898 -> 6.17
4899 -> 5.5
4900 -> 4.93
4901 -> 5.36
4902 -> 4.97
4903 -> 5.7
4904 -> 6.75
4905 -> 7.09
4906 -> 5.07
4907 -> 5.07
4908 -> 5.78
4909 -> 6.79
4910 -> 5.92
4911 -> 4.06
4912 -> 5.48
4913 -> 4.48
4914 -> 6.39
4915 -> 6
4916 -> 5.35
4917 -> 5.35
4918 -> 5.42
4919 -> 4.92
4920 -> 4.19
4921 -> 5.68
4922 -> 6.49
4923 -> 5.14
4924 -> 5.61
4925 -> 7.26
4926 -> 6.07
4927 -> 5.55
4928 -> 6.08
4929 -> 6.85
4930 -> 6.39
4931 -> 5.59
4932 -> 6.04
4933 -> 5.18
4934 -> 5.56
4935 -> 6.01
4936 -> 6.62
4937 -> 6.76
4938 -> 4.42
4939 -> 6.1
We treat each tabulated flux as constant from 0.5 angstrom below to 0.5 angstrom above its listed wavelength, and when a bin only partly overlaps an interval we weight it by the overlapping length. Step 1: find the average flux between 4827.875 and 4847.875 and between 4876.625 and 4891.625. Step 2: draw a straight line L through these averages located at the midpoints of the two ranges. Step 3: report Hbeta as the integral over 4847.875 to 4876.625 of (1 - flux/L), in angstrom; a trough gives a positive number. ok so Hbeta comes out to 2.8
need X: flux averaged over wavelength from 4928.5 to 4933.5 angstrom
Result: 6.01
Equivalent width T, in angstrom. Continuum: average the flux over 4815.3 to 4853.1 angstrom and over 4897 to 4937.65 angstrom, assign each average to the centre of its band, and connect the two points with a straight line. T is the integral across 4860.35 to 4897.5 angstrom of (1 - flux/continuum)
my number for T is 2.0 angstrom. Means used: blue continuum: 6.08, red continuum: 5.74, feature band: 5.57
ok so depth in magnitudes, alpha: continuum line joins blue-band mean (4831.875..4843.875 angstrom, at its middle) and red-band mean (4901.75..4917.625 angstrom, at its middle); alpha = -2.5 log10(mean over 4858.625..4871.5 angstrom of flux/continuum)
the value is 0.15 mag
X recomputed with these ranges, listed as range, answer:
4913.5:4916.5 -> 5.91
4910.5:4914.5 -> 5.1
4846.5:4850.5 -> 5.77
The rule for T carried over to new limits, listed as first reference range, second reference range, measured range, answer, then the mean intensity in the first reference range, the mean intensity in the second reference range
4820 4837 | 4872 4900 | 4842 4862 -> 1.15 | 6.2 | 5.75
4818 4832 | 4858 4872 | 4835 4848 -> -0.55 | 6.23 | 5.11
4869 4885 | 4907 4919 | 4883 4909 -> -1.03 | 5.65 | 5.5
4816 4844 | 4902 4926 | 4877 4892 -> -0.15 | 6.11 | 5.65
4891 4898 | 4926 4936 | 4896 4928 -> 1.58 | 5.9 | 5.96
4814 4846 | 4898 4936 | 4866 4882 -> 0.89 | 6.13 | 5.7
